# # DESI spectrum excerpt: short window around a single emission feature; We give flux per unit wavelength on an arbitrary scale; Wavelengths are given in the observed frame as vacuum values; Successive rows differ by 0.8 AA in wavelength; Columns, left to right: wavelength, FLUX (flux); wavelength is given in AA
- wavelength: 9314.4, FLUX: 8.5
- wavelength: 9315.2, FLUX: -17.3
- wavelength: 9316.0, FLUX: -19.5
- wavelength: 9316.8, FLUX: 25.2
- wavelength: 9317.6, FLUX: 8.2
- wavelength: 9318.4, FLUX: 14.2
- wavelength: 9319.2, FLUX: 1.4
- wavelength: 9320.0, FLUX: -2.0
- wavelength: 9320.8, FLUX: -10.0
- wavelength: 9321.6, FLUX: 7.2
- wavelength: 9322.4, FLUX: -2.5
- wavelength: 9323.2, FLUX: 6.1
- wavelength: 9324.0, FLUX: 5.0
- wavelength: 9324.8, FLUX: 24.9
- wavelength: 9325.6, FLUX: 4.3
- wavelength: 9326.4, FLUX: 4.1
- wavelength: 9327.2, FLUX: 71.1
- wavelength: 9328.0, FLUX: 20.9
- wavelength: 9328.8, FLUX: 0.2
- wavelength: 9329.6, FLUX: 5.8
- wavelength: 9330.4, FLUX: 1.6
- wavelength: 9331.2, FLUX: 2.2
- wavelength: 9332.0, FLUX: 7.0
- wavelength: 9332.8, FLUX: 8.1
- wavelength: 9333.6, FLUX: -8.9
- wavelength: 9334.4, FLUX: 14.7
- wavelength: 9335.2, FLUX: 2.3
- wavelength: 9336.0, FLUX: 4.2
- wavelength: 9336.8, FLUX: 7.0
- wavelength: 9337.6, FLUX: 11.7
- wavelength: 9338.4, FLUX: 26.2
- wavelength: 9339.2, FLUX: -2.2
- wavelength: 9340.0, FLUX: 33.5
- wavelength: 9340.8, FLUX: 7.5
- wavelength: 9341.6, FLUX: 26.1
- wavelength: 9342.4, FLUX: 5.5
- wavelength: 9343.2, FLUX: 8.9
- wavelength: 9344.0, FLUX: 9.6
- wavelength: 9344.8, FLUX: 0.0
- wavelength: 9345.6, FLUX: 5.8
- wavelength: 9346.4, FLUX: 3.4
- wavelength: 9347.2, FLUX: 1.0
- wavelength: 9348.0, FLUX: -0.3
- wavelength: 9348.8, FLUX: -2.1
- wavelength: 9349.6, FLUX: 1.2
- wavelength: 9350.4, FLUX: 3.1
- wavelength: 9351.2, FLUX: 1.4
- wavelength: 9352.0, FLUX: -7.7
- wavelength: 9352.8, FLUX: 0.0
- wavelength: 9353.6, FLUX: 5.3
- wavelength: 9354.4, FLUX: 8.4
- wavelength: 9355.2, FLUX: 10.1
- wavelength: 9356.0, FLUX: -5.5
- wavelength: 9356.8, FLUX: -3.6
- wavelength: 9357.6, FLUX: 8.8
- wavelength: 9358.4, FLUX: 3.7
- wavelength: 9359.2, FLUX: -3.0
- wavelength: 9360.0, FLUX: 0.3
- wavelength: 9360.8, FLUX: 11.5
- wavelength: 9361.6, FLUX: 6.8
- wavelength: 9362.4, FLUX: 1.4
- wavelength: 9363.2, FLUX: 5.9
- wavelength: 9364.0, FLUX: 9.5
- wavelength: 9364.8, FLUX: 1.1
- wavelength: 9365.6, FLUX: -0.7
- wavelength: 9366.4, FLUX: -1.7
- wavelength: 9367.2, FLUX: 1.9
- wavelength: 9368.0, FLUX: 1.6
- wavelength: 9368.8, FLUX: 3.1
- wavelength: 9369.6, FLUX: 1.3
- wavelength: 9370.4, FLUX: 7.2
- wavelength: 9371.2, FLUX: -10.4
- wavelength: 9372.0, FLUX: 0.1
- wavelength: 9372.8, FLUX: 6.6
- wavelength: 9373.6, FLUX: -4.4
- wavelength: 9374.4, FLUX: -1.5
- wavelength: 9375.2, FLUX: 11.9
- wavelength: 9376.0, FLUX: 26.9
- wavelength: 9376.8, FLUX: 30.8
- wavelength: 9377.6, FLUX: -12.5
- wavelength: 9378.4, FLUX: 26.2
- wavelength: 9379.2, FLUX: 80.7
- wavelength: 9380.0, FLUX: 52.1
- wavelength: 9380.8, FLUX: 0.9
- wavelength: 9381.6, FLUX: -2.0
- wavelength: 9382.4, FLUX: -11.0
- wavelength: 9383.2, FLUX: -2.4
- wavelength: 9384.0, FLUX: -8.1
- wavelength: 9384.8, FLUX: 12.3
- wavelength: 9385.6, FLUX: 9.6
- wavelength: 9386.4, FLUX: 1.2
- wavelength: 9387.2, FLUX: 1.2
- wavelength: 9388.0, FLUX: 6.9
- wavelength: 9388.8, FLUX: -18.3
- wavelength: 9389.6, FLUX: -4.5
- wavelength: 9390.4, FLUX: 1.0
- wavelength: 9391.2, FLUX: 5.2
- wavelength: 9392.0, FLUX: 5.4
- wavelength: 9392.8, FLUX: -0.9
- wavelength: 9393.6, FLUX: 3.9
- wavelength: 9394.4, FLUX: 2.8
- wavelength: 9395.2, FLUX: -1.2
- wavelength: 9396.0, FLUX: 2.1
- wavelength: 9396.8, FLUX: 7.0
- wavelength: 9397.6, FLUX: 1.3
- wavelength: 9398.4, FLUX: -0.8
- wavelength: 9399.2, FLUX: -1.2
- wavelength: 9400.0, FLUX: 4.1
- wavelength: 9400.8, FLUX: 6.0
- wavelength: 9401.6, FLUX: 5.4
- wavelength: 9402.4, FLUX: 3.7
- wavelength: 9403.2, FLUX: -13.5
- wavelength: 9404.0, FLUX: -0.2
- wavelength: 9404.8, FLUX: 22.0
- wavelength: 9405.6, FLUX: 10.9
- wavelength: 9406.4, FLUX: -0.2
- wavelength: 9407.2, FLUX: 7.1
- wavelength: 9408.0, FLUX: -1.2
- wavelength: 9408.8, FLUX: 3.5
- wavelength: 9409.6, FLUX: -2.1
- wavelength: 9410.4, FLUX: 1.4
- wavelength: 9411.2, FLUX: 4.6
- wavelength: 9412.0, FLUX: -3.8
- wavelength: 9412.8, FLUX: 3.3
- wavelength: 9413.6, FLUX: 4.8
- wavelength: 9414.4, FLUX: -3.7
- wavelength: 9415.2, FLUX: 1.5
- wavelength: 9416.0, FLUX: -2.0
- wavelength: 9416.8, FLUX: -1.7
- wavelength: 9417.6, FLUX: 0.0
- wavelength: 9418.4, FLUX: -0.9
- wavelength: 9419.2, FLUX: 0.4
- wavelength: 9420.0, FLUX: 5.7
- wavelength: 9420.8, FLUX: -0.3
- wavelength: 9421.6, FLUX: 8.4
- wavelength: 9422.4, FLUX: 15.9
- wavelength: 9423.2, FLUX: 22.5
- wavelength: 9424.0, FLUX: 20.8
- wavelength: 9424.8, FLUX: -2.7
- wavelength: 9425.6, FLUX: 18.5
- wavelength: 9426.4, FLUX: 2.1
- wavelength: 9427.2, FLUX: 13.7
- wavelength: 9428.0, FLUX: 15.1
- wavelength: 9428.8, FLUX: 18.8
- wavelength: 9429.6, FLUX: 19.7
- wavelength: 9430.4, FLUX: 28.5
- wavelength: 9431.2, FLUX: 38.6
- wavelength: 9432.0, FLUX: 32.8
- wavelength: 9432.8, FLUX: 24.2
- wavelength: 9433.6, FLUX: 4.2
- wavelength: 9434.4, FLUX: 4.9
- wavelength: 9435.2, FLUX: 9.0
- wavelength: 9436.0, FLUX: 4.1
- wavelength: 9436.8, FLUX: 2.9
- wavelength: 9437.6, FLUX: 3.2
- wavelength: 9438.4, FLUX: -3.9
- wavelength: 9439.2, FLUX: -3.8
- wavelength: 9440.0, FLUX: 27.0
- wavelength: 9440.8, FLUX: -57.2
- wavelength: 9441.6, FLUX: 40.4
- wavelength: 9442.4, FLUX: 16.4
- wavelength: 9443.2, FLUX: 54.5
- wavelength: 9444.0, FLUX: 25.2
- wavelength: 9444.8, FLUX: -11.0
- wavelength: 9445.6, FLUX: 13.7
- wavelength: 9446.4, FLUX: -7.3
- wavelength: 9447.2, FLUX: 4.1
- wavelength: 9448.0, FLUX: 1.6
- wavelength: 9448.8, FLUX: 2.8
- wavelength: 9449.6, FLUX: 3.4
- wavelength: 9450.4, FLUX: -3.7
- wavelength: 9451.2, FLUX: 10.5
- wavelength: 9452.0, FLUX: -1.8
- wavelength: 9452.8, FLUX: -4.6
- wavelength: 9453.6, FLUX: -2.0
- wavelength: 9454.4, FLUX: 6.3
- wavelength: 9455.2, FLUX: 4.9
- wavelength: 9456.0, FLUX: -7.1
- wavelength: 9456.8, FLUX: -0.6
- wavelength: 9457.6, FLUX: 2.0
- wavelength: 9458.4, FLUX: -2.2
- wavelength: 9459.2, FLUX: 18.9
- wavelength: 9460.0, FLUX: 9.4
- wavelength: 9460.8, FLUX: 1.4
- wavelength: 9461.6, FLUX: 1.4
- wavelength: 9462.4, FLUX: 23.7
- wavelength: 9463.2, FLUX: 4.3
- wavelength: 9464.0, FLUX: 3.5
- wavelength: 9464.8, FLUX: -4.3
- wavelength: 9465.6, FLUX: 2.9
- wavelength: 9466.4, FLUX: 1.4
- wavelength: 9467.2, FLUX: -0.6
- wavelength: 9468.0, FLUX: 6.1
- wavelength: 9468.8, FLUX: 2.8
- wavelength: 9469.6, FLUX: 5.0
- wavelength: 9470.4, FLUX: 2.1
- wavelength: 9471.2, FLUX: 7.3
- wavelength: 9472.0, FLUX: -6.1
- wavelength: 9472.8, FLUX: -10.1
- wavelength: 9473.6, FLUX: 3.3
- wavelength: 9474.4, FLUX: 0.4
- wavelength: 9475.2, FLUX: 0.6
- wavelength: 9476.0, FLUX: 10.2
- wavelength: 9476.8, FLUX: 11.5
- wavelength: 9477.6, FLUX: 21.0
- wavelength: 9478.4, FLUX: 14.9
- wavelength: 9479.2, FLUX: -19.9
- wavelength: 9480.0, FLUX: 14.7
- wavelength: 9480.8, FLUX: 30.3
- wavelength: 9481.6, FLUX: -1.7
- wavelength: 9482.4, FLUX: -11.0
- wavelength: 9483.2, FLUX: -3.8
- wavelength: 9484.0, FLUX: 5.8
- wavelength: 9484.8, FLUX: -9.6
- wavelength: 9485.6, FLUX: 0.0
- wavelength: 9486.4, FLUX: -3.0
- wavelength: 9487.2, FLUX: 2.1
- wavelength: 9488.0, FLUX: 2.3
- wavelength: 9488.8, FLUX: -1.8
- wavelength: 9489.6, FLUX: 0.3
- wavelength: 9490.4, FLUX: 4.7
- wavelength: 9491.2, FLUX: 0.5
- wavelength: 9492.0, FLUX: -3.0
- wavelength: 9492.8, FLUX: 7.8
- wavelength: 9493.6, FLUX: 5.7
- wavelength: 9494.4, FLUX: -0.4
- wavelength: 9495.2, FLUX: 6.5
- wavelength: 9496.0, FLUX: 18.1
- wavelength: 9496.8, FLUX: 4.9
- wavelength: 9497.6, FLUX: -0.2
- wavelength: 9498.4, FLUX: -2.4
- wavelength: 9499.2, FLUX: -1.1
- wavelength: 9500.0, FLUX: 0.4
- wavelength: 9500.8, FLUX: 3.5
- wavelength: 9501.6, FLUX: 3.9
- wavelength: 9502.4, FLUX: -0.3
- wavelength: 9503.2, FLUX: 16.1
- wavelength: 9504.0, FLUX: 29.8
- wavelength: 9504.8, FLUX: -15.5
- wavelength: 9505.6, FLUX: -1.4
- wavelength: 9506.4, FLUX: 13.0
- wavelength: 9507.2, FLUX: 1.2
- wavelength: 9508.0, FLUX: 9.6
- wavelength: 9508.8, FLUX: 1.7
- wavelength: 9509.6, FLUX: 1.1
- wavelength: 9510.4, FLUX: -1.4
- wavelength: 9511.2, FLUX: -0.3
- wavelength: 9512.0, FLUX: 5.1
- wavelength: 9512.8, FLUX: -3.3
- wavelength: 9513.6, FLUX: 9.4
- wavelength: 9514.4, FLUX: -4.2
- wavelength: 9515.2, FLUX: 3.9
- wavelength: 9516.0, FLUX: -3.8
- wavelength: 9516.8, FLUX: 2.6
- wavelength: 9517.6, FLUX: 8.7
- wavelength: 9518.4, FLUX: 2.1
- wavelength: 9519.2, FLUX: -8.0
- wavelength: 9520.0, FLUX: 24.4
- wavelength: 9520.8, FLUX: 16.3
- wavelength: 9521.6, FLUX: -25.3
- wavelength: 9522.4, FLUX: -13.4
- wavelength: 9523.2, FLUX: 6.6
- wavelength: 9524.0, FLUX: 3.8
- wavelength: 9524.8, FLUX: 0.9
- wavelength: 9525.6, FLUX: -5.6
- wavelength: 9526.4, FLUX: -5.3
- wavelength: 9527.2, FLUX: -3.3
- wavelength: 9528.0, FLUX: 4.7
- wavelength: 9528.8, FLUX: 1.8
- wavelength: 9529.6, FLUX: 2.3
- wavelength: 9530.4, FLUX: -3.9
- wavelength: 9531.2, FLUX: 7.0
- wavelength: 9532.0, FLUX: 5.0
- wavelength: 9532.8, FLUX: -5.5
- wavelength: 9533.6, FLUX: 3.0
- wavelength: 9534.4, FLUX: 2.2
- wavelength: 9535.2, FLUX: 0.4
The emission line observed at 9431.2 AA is [O III]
